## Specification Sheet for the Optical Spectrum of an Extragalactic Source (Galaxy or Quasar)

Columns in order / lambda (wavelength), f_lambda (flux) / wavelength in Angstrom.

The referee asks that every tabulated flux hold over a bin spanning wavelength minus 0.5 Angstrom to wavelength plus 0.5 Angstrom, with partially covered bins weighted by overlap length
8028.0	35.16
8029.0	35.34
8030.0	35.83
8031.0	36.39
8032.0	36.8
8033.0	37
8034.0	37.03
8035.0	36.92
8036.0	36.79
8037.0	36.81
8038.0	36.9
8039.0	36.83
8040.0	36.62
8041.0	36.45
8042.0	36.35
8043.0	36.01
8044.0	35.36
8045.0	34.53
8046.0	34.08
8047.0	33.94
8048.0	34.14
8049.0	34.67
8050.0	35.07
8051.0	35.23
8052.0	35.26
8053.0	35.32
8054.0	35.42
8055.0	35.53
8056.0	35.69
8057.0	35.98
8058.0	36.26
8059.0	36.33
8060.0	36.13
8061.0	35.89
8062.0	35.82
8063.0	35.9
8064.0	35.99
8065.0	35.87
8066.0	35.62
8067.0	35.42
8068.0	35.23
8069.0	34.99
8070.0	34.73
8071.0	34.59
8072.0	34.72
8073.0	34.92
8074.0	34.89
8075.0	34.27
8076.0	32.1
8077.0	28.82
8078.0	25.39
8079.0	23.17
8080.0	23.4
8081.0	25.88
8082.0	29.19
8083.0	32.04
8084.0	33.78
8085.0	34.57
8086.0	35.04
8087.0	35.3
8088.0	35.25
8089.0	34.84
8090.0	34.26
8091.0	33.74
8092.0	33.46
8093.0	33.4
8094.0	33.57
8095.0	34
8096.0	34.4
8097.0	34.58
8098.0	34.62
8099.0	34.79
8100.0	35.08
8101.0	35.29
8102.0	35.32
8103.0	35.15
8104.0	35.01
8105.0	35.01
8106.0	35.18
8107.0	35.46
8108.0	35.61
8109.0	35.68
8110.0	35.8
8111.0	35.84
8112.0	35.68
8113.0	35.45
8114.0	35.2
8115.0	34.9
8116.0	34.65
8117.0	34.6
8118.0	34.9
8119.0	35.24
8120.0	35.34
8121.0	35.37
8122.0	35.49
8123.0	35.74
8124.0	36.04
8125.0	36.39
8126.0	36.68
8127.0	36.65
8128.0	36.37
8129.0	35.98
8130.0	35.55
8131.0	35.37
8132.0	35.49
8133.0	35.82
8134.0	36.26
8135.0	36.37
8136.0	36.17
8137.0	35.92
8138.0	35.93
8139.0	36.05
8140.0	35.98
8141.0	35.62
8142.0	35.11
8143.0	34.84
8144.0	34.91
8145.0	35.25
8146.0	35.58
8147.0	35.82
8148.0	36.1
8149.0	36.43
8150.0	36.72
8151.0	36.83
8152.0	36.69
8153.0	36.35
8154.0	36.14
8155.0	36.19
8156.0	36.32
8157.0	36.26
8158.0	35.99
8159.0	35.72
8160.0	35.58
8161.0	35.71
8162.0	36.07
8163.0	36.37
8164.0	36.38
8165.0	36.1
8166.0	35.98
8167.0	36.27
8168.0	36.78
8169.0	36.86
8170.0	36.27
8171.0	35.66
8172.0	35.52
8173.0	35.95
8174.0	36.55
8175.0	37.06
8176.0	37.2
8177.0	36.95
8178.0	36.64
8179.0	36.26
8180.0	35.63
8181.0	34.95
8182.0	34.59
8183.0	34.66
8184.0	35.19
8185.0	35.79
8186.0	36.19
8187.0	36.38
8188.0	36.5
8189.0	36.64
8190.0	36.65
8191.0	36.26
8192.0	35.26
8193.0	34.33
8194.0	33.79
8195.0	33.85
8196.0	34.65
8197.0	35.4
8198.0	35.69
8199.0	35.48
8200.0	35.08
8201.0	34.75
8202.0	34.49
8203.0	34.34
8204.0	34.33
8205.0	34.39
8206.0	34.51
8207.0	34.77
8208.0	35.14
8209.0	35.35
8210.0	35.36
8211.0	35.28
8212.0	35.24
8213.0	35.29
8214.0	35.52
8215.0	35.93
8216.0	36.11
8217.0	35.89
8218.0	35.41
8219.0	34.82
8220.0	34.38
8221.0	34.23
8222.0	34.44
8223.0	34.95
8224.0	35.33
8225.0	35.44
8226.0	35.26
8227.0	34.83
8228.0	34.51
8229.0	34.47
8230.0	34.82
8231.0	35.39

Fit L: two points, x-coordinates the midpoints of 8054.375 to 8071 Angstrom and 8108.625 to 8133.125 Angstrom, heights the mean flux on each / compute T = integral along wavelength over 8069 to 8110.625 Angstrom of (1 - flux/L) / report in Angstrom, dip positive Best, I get 2.7 Angstrom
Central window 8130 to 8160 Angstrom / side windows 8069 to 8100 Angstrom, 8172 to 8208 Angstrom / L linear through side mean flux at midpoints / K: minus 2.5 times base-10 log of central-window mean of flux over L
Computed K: -0.05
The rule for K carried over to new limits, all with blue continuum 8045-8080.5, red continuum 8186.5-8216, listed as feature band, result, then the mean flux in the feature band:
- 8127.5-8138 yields -0.040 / 35.9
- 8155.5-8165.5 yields -0.036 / 36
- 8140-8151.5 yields -0.031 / 35.8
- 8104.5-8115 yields -0.032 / 35.5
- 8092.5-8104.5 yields -0.008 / 34.6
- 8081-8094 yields 0.026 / 33.4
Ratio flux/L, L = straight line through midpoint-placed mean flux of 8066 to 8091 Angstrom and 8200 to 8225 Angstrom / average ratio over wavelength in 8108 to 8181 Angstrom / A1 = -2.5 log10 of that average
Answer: -0.07 mag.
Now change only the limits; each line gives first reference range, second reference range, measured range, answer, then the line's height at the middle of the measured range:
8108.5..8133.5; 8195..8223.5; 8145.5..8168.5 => -0.02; 35.4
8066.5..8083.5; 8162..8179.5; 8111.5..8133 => -0.05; 33.9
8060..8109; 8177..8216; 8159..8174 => -0.04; 34.9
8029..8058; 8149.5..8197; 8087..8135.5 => 0.02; 35.9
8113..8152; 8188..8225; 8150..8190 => -0.02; 35.4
